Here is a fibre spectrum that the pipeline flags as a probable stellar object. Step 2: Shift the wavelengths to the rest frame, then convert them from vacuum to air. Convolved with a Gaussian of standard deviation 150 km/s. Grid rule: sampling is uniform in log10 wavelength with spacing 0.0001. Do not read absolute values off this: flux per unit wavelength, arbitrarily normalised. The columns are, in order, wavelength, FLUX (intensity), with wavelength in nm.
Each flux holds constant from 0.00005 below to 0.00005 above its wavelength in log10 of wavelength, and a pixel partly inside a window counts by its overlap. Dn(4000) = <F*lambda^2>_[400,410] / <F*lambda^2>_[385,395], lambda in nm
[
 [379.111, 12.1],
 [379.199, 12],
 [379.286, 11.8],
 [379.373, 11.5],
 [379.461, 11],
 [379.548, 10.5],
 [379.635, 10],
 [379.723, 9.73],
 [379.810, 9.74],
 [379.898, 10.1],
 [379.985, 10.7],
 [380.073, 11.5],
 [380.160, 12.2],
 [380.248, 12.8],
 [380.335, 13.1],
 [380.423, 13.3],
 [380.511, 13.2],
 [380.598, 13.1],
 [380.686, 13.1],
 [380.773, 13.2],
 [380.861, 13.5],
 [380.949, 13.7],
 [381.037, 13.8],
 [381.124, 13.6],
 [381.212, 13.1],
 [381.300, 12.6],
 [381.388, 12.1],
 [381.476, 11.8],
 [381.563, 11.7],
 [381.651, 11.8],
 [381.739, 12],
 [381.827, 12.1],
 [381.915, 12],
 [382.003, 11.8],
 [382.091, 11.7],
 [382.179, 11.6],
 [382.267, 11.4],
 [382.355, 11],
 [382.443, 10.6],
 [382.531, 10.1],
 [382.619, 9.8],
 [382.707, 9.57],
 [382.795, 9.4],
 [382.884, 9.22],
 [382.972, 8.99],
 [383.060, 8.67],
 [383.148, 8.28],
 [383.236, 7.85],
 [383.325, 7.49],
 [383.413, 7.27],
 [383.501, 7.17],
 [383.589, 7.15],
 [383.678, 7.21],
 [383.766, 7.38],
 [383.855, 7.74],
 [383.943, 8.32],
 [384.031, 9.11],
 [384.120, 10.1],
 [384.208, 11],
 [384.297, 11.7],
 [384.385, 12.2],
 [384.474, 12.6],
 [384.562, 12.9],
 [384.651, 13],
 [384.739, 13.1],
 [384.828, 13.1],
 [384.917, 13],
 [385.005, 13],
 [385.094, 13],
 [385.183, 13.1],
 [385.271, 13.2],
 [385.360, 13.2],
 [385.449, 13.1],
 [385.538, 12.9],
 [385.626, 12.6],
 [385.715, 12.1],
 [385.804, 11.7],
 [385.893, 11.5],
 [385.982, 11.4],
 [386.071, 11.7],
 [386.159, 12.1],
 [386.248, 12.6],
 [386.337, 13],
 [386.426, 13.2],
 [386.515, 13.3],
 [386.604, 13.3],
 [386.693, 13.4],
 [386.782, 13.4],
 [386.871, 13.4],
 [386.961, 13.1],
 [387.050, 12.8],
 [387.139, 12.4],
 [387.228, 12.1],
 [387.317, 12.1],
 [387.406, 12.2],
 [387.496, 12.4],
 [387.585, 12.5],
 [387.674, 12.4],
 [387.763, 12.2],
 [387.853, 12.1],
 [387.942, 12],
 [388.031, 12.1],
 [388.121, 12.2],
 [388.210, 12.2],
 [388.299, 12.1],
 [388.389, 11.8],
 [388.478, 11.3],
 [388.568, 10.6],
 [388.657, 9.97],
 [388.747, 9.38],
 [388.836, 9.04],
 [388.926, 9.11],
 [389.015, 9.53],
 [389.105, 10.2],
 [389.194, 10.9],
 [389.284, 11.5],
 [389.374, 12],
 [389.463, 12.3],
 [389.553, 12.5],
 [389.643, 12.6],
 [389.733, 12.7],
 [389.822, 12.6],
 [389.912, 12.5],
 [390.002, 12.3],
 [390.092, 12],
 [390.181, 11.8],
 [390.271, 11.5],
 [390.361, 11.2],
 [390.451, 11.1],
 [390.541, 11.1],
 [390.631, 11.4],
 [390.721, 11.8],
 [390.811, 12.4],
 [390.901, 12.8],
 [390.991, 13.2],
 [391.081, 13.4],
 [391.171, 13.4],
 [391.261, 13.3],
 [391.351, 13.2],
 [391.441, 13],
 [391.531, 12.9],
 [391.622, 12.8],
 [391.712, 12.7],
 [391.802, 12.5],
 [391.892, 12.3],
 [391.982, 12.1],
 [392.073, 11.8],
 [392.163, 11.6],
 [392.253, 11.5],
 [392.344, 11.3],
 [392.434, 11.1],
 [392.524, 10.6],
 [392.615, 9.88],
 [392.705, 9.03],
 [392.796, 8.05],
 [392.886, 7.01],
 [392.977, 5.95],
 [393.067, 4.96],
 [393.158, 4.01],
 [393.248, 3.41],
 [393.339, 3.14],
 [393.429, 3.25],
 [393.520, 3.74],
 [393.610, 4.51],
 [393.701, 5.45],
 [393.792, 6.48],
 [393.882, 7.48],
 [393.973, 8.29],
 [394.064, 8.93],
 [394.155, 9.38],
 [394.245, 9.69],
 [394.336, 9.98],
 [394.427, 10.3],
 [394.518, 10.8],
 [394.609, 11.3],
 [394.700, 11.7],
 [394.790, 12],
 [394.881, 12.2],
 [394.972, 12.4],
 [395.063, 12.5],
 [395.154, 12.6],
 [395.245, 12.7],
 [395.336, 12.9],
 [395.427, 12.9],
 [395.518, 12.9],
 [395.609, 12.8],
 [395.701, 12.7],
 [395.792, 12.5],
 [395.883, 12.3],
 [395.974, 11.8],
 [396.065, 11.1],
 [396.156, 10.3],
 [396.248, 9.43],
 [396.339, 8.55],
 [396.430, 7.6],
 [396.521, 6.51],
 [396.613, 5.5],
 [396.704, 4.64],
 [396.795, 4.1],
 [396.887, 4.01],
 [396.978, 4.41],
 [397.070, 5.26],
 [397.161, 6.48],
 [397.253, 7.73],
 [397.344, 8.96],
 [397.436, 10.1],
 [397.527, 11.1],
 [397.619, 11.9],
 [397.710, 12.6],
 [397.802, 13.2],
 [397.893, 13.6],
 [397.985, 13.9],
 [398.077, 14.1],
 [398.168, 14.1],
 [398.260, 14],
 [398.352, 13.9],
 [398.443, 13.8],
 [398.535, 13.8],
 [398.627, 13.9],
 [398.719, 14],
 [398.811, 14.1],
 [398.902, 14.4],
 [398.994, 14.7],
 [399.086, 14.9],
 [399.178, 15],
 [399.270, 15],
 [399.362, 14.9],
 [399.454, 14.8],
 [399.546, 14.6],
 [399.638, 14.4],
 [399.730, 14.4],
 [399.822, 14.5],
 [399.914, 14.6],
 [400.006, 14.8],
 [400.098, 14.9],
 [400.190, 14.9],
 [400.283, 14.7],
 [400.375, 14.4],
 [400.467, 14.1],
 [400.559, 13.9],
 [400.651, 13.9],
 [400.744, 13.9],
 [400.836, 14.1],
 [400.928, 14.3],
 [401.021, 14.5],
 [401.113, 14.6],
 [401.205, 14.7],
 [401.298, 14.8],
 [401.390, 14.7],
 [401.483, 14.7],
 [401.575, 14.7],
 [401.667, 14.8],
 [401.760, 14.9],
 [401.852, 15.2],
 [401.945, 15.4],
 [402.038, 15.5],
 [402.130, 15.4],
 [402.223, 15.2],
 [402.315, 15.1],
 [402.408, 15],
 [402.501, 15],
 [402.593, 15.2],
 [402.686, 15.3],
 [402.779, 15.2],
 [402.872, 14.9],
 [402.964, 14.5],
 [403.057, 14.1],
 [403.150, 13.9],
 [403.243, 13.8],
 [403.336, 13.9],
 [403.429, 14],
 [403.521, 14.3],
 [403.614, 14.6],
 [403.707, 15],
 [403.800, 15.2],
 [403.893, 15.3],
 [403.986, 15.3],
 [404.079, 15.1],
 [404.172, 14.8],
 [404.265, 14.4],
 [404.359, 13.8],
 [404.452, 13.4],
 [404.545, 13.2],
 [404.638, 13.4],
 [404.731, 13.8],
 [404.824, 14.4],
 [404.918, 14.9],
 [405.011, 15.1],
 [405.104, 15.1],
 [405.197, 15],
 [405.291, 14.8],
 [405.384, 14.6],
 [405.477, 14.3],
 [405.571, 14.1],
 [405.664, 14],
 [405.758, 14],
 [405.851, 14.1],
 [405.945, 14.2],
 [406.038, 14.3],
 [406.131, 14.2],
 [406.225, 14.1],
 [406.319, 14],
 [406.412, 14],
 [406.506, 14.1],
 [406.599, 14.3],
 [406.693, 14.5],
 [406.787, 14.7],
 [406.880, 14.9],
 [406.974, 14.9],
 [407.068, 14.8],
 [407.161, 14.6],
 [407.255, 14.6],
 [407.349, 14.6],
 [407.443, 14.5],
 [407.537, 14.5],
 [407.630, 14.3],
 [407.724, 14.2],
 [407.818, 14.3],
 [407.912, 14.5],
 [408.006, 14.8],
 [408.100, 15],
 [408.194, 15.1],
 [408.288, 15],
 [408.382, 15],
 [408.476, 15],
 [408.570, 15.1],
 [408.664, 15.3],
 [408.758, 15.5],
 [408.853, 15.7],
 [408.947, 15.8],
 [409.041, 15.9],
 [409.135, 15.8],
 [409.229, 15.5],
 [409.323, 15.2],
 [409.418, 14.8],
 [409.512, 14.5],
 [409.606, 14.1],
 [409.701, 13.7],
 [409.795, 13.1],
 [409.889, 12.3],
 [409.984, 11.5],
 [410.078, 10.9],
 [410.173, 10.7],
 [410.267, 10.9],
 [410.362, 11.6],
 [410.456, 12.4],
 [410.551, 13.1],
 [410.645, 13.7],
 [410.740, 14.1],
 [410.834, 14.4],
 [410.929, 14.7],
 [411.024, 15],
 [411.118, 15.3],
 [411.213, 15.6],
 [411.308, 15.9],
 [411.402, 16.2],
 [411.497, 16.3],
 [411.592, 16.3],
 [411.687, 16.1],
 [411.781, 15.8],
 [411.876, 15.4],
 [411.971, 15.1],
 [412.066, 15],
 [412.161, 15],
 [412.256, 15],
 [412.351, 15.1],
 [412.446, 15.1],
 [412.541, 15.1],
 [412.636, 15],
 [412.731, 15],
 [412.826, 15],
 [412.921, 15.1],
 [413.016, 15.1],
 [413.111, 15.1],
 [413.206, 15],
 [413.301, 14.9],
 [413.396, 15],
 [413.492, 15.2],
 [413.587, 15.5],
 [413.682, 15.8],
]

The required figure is 1.42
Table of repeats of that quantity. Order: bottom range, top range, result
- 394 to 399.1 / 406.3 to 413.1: 1.41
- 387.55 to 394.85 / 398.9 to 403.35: 1.47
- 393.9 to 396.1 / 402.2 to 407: 1.32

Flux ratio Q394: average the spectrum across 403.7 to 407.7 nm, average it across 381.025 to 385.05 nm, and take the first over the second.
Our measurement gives 1.36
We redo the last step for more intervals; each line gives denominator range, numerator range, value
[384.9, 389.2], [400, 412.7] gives 1.20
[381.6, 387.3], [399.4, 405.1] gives 1.30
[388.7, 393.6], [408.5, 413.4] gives 1.39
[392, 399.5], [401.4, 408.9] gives 1.43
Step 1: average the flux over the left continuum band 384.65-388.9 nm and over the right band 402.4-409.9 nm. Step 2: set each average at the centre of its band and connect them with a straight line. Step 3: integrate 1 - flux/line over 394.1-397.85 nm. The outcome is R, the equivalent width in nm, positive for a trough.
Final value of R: 0.93 nm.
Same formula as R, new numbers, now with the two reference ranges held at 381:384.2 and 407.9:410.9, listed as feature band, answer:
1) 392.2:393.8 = 0.654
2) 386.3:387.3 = -0.209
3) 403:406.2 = -0.241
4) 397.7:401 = -0.440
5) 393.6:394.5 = 0.270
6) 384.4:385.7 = -0.302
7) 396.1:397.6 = 0.607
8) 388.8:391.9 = -0.194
